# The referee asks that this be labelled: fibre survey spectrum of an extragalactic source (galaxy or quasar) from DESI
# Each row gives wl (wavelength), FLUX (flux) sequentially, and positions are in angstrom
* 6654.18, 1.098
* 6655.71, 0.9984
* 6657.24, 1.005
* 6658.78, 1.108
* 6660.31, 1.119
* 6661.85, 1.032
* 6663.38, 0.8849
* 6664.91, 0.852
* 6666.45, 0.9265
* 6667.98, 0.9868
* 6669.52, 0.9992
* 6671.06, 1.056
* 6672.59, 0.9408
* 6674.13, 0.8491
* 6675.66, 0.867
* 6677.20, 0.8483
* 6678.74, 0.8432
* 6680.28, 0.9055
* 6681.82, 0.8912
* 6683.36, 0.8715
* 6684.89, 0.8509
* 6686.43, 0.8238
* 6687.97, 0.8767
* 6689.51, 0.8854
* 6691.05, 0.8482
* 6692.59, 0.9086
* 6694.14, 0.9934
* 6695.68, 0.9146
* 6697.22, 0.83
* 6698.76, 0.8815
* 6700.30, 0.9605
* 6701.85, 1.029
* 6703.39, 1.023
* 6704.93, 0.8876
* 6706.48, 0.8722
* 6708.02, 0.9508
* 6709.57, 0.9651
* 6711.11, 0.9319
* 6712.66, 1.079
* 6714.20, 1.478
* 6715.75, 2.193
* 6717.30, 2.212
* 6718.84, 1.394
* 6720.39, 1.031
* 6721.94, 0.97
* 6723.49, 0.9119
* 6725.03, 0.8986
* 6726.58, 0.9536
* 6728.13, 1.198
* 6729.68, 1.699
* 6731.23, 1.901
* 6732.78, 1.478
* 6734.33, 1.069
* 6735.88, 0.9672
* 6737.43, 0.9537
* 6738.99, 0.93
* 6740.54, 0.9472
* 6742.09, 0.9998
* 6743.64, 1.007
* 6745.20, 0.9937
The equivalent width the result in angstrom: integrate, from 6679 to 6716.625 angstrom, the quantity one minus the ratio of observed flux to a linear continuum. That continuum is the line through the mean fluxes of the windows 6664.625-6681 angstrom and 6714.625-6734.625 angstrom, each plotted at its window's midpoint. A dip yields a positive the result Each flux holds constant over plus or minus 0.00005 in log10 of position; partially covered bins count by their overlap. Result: 5.1 angstrom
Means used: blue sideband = 0.917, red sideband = 1.39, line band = 0.995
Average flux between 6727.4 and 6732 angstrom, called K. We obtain 1.6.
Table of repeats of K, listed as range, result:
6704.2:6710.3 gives 0.918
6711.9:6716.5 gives 1.58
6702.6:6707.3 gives 0.929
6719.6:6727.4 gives 0.955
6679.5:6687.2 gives 0.869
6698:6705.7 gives 0.957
